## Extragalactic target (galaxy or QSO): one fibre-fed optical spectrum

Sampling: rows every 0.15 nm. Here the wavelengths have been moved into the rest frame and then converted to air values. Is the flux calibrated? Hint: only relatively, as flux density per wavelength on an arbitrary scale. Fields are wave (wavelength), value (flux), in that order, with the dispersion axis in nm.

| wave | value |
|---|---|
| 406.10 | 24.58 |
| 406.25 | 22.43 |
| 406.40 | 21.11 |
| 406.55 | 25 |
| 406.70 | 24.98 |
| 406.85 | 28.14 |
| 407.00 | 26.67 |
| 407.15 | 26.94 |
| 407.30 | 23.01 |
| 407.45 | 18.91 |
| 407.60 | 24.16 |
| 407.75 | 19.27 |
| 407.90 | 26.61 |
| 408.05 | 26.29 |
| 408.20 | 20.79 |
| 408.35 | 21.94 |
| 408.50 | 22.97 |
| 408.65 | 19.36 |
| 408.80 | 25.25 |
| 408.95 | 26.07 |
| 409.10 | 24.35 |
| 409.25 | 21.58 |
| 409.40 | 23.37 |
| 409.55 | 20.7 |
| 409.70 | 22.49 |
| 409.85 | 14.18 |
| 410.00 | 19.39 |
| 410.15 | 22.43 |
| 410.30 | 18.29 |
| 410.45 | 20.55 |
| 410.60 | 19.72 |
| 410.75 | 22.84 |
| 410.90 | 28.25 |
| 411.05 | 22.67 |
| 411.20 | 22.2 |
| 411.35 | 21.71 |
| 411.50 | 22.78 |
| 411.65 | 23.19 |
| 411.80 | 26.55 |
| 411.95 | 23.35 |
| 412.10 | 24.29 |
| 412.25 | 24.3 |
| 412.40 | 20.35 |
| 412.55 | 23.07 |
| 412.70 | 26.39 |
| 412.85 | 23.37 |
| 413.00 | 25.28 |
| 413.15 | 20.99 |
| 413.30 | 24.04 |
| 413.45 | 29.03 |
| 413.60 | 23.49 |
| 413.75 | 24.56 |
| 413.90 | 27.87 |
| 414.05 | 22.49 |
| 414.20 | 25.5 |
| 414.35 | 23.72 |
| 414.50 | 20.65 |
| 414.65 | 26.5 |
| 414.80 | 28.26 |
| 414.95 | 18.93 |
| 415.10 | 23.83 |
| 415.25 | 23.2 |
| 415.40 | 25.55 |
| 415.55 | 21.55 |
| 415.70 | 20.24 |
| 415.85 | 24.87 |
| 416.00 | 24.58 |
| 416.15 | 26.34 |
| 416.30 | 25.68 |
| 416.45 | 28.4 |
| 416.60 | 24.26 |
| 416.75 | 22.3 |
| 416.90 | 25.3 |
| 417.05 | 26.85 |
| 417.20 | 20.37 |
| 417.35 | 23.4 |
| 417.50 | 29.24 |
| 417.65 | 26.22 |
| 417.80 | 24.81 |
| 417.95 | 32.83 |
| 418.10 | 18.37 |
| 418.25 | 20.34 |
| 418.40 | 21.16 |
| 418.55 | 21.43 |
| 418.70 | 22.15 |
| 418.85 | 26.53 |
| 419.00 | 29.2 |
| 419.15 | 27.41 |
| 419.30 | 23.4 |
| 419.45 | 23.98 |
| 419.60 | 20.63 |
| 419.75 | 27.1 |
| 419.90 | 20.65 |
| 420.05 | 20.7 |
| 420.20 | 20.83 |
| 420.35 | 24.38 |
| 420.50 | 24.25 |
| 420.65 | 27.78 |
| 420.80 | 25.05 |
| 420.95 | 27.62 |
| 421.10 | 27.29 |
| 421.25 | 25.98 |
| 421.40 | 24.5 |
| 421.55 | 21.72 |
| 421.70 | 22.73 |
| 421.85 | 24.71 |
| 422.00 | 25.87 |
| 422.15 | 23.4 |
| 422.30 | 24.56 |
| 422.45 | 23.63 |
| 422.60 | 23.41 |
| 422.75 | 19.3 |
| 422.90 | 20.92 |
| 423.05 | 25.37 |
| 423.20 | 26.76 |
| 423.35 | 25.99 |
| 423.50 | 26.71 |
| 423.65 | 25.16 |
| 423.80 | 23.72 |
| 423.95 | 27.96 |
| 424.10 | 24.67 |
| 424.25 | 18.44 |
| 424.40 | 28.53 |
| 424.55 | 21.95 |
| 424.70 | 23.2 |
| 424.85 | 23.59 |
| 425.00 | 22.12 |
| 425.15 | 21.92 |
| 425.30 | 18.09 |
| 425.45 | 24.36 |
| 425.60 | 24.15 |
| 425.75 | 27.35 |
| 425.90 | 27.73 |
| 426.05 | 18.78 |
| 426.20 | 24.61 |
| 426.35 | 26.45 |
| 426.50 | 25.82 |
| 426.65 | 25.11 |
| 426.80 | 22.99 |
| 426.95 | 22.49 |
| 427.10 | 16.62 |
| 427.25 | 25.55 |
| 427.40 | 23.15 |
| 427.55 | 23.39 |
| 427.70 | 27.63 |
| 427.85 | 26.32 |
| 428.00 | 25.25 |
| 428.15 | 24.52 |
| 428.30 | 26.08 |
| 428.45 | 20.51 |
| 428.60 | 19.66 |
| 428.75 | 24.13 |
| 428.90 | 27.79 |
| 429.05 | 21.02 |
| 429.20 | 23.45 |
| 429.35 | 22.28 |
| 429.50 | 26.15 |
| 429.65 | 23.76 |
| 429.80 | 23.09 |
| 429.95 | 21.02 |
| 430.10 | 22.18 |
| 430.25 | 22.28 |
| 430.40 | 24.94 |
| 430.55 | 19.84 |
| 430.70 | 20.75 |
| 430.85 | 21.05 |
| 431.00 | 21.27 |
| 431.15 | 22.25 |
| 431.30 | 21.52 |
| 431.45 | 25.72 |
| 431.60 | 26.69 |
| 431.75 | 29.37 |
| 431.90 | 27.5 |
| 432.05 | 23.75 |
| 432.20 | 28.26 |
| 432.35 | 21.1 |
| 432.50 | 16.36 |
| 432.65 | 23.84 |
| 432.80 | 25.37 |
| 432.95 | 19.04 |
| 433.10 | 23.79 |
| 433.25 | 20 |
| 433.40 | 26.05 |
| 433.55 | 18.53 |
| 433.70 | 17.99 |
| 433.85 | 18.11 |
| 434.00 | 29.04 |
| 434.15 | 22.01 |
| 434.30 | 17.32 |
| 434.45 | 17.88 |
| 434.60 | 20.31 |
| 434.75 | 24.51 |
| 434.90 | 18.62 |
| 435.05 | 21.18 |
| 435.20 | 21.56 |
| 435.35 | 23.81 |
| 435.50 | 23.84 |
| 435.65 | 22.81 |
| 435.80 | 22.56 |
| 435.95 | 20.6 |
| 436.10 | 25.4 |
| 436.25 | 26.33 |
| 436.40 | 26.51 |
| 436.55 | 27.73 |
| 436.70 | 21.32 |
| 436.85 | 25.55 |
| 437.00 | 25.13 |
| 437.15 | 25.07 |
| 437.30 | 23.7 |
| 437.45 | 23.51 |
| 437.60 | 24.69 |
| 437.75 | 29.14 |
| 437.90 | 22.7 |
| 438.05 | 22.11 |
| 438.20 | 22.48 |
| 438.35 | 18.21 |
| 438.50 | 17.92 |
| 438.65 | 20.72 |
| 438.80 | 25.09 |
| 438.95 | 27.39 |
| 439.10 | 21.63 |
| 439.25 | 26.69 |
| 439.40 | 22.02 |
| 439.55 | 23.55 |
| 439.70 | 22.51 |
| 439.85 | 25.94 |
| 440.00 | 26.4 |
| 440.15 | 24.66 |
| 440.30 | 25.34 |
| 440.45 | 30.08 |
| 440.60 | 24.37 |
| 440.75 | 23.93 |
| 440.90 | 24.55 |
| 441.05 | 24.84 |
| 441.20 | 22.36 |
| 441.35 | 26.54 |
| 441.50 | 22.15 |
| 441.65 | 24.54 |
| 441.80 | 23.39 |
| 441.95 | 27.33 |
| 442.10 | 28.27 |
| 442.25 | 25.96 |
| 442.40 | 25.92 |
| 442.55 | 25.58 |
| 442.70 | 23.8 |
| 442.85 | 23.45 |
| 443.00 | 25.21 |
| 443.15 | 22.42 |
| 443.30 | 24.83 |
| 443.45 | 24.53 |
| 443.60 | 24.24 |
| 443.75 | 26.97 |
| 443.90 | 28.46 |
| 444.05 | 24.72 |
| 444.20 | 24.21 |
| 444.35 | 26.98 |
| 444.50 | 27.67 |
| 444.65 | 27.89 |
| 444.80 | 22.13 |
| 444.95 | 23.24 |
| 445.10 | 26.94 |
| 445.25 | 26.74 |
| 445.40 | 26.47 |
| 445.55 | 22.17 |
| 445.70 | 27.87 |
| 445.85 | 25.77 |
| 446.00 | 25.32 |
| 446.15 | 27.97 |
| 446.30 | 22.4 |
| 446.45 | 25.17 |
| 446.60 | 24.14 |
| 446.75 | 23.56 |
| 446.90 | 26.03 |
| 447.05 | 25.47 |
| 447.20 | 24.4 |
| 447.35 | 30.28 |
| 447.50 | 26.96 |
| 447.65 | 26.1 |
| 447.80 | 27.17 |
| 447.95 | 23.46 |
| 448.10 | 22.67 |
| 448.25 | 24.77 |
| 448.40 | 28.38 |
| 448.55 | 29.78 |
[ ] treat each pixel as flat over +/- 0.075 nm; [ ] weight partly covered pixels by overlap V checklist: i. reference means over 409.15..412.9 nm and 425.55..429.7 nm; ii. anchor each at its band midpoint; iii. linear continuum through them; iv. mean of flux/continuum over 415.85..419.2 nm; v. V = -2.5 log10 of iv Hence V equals -0.08 mag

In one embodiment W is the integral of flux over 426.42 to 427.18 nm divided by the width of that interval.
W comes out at 22.7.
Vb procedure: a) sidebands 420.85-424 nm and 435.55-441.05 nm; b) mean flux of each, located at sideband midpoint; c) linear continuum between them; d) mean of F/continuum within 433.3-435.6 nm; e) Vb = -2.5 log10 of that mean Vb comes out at 0.136 mag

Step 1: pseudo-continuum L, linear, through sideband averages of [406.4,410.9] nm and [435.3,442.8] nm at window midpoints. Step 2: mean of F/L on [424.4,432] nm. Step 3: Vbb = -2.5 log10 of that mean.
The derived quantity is 0.01 mag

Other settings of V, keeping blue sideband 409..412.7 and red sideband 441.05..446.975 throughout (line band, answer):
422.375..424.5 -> -0.04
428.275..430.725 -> 0.05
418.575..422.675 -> -0.06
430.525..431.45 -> 0.12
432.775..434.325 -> 0.13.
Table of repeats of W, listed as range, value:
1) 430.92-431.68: 23.5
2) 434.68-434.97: 21.6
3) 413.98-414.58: 23.1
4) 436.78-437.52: 24.6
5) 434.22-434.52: 17.7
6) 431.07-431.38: 21.9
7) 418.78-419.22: 27.7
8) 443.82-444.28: 25.8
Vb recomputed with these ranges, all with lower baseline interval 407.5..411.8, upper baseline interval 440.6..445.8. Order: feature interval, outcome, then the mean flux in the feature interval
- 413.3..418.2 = -0.08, 24.6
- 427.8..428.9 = 0.00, 24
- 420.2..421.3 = -0.11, 25.7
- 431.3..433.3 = 0.02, 23.9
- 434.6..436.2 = 0.10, 22.4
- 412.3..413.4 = -0.04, 23.5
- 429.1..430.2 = 0.04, 23.1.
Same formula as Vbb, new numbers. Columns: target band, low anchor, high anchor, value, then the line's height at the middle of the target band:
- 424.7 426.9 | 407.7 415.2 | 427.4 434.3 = -0.03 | 23.1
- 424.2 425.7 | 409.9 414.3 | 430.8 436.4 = 0.01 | 22.9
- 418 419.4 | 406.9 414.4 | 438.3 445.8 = 0.00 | 23.6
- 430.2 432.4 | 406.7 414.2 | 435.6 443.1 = 0.01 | 24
